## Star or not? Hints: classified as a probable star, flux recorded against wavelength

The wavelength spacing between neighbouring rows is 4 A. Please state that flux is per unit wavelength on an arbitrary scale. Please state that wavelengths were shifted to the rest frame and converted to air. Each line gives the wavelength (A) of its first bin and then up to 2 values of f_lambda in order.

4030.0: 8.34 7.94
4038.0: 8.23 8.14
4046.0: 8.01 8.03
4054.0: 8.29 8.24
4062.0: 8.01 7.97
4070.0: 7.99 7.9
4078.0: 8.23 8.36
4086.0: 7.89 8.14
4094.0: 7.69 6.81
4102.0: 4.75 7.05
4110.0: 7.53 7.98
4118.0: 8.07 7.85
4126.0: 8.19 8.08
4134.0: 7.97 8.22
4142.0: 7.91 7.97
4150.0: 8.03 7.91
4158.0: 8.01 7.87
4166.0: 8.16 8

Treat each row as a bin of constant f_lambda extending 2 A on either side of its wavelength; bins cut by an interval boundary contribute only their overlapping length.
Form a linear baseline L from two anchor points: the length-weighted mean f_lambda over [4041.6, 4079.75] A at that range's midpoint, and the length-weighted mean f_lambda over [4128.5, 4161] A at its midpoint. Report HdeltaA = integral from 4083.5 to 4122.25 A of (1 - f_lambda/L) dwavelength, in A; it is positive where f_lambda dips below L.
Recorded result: 3.3 A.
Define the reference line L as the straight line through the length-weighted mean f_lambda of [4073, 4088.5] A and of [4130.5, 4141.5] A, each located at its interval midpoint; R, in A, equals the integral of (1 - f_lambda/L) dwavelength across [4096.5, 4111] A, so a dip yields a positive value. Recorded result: 2.9 A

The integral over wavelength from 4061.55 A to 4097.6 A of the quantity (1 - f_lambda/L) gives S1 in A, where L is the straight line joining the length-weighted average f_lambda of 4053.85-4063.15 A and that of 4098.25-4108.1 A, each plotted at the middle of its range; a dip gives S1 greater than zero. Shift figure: -4.1 A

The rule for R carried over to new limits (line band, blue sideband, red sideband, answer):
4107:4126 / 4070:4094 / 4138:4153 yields 0.4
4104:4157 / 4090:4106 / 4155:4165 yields -3.9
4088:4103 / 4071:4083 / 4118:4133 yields 2.1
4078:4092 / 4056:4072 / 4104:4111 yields -0.9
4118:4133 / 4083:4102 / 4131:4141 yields -0.3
